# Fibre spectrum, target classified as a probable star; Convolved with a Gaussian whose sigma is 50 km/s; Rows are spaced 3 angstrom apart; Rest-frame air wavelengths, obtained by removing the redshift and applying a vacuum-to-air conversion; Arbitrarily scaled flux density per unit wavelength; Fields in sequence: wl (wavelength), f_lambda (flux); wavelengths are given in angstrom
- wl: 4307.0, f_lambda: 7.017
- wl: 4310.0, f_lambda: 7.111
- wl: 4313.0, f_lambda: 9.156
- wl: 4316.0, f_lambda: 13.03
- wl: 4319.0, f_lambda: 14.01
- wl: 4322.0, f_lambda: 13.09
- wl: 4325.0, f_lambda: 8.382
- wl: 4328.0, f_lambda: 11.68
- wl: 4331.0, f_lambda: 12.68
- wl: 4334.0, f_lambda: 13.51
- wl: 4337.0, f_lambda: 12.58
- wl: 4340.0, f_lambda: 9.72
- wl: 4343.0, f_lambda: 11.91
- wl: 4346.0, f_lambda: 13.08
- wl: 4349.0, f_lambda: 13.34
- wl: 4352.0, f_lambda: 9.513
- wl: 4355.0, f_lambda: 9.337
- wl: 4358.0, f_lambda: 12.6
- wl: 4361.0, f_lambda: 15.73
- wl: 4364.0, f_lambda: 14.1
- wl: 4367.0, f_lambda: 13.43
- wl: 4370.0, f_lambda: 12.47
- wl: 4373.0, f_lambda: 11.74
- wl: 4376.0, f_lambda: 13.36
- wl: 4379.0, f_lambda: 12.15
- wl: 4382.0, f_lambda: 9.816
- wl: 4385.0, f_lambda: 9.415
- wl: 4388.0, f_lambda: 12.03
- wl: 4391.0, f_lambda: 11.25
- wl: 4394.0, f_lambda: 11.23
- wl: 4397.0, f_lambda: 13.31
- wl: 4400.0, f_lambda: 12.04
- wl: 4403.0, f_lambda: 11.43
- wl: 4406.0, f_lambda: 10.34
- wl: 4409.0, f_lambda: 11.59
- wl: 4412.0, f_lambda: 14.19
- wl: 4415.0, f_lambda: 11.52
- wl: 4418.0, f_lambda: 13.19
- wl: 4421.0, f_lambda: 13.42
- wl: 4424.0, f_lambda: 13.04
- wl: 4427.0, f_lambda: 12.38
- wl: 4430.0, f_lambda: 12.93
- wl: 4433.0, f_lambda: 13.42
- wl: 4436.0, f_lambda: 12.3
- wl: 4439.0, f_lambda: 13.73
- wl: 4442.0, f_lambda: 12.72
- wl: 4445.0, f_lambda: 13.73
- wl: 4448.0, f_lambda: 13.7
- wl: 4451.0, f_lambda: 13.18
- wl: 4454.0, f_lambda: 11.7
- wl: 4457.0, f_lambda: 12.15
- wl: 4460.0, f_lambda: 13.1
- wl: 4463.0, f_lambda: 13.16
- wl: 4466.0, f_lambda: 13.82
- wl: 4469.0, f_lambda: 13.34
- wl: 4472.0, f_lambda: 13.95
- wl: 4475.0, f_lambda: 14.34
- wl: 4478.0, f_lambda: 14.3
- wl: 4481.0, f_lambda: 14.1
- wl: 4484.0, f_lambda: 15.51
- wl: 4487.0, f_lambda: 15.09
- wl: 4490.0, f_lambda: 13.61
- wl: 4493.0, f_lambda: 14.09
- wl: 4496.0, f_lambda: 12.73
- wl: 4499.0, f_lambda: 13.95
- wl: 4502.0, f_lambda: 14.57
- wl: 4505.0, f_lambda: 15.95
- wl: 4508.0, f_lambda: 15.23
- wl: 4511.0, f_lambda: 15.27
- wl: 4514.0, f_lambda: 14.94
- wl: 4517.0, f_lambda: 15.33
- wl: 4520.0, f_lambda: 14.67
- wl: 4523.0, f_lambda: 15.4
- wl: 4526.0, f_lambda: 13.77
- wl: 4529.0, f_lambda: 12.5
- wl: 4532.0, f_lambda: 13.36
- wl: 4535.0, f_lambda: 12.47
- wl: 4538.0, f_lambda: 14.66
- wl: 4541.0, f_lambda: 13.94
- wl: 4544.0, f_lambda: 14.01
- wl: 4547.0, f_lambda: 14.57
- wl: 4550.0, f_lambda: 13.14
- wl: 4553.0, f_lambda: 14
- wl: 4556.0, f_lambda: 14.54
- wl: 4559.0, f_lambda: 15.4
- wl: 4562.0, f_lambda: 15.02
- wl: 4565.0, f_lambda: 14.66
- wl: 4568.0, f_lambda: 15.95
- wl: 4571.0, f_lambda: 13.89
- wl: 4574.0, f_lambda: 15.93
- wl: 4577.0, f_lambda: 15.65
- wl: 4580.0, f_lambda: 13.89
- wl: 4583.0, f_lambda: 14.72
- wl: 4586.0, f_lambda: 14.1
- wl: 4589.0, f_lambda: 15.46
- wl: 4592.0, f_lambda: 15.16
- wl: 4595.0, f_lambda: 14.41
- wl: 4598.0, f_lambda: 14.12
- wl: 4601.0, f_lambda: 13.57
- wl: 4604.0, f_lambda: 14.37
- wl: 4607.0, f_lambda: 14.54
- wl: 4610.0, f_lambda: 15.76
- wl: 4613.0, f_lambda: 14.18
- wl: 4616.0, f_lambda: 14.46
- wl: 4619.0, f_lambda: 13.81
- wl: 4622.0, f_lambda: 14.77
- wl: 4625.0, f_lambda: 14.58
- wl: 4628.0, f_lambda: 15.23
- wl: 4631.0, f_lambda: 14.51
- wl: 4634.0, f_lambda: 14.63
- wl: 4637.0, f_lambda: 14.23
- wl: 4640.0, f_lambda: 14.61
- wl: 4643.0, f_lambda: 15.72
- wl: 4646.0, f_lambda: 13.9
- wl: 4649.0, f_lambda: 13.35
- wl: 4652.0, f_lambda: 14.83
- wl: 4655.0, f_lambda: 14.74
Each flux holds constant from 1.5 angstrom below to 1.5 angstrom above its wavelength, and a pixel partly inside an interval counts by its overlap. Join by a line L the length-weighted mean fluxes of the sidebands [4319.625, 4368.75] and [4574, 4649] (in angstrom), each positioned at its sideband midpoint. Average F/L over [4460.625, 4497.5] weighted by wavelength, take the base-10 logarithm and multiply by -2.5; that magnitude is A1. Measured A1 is -0.05 mag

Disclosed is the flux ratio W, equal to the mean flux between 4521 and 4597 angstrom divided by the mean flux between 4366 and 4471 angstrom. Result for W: 1.16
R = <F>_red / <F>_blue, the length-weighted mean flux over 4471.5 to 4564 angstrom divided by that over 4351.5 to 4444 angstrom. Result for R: 1.2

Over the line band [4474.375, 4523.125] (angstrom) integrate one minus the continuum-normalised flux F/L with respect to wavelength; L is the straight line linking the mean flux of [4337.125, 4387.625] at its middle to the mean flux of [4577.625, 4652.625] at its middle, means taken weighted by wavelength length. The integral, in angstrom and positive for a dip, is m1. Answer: -4.6 angstrom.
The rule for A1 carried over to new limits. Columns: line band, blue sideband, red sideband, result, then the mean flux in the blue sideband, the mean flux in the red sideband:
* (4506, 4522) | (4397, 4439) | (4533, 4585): -0.10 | 12.5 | 14.5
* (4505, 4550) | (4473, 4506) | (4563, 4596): 0.02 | 14.4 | 14.9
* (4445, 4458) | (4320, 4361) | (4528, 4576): 0.02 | 11.8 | 14.3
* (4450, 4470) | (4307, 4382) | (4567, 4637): 0.02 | 11.8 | 14.7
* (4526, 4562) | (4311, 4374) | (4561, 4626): 0.02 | 12.1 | 14.7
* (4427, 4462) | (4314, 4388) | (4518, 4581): 0.02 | 12.1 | 14.4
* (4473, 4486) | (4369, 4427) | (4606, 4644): -0.13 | 12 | 14.7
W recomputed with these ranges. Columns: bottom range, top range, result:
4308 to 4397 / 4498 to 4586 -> 1.23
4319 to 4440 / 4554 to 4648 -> 1.21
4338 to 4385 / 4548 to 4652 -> 1.21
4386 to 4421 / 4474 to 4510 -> 1.20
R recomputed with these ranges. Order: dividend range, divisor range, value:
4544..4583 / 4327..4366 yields 1.19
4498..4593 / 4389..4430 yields 1.19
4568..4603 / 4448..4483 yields 1.09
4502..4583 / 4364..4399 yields 1.22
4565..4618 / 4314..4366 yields 1.20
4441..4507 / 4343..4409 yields 1.15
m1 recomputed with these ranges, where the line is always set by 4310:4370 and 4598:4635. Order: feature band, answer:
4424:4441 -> -0.1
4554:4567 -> -0.8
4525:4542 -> 0.4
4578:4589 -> -0.2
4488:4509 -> -1.3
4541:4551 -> 0.0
